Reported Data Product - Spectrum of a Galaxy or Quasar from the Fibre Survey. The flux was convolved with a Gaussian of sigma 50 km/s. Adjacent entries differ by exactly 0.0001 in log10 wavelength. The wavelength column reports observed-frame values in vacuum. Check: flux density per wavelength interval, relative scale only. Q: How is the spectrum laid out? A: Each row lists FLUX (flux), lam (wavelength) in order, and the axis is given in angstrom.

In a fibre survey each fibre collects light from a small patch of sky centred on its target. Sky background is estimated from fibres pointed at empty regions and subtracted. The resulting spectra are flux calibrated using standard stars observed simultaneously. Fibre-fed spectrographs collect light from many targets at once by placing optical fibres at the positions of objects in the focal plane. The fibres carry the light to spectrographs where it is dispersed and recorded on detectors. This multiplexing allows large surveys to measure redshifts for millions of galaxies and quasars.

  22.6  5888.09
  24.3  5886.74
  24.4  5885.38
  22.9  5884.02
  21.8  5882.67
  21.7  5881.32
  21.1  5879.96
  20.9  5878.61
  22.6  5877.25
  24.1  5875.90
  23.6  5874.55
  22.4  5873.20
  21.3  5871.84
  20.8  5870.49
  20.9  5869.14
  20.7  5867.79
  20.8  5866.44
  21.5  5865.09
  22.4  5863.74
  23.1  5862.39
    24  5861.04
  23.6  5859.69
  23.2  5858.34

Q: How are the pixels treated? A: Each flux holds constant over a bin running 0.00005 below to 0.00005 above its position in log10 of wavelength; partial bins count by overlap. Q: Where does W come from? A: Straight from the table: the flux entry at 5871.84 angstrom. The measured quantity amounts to 21.3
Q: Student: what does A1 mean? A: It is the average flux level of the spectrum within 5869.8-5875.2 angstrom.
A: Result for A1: 22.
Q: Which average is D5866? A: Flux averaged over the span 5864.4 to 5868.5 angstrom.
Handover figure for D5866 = 21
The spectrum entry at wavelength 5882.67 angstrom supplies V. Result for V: 21.8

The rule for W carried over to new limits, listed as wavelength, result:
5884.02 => 22.9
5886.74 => 24.3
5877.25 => 22.6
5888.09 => 22.6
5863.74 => 22.4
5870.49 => 20.8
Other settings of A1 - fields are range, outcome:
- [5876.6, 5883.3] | 21.6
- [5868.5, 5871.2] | 20.9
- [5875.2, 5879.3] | 22.6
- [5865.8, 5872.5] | 20.9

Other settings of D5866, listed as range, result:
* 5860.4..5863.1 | 23.5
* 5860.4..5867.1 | 22.4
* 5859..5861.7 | 23.8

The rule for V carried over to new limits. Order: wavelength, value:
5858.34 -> 23.2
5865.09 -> 21.5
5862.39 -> 23.1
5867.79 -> 20.7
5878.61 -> 20.9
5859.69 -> 23.6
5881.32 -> 21.7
